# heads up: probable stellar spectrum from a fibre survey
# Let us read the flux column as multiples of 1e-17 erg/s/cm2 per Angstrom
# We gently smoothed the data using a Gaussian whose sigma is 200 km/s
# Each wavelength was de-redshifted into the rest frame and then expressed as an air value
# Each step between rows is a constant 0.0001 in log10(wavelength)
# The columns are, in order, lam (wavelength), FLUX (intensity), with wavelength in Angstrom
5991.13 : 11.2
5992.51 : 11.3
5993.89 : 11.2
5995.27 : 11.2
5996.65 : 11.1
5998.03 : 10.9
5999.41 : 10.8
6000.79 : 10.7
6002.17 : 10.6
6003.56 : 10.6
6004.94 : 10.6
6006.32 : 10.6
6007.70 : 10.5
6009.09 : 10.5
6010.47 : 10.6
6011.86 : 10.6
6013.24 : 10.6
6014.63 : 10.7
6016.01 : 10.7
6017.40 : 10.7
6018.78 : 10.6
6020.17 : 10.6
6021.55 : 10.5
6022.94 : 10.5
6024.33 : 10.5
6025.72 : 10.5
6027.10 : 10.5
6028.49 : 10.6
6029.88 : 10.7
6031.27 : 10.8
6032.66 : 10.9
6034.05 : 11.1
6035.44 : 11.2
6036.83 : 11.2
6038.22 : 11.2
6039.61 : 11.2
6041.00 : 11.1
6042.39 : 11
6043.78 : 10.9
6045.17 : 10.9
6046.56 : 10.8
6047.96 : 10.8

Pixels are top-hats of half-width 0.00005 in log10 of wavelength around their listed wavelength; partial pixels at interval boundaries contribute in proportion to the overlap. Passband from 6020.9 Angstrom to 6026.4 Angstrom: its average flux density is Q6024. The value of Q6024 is 10.5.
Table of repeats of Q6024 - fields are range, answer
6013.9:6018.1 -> 10.7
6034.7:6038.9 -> 11.2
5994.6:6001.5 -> 10.9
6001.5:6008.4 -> 10.6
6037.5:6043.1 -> 11.1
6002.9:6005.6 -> 10.6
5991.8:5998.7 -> 11.1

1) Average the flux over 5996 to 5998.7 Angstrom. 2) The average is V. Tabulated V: 11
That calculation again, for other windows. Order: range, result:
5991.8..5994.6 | 11.2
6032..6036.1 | 11.1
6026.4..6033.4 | 10.7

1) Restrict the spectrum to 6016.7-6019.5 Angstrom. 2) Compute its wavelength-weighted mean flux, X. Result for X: 10.6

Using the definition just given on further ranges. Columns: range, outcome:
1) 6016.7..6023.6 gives 10.6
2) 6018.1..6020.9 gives 10.6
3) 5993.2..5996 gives 11.2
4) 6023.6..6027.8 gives 10.5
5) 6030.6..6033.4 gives 10.8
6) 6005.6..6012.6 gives 10.6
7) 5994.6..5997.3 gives 11.2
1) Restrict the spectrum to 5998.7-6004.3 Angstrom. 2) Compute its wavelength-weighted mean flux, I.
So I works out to 10.7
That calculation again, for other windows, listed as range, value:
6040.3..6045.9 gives 11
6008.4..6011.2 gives 10.5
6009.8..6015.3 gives 10.6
